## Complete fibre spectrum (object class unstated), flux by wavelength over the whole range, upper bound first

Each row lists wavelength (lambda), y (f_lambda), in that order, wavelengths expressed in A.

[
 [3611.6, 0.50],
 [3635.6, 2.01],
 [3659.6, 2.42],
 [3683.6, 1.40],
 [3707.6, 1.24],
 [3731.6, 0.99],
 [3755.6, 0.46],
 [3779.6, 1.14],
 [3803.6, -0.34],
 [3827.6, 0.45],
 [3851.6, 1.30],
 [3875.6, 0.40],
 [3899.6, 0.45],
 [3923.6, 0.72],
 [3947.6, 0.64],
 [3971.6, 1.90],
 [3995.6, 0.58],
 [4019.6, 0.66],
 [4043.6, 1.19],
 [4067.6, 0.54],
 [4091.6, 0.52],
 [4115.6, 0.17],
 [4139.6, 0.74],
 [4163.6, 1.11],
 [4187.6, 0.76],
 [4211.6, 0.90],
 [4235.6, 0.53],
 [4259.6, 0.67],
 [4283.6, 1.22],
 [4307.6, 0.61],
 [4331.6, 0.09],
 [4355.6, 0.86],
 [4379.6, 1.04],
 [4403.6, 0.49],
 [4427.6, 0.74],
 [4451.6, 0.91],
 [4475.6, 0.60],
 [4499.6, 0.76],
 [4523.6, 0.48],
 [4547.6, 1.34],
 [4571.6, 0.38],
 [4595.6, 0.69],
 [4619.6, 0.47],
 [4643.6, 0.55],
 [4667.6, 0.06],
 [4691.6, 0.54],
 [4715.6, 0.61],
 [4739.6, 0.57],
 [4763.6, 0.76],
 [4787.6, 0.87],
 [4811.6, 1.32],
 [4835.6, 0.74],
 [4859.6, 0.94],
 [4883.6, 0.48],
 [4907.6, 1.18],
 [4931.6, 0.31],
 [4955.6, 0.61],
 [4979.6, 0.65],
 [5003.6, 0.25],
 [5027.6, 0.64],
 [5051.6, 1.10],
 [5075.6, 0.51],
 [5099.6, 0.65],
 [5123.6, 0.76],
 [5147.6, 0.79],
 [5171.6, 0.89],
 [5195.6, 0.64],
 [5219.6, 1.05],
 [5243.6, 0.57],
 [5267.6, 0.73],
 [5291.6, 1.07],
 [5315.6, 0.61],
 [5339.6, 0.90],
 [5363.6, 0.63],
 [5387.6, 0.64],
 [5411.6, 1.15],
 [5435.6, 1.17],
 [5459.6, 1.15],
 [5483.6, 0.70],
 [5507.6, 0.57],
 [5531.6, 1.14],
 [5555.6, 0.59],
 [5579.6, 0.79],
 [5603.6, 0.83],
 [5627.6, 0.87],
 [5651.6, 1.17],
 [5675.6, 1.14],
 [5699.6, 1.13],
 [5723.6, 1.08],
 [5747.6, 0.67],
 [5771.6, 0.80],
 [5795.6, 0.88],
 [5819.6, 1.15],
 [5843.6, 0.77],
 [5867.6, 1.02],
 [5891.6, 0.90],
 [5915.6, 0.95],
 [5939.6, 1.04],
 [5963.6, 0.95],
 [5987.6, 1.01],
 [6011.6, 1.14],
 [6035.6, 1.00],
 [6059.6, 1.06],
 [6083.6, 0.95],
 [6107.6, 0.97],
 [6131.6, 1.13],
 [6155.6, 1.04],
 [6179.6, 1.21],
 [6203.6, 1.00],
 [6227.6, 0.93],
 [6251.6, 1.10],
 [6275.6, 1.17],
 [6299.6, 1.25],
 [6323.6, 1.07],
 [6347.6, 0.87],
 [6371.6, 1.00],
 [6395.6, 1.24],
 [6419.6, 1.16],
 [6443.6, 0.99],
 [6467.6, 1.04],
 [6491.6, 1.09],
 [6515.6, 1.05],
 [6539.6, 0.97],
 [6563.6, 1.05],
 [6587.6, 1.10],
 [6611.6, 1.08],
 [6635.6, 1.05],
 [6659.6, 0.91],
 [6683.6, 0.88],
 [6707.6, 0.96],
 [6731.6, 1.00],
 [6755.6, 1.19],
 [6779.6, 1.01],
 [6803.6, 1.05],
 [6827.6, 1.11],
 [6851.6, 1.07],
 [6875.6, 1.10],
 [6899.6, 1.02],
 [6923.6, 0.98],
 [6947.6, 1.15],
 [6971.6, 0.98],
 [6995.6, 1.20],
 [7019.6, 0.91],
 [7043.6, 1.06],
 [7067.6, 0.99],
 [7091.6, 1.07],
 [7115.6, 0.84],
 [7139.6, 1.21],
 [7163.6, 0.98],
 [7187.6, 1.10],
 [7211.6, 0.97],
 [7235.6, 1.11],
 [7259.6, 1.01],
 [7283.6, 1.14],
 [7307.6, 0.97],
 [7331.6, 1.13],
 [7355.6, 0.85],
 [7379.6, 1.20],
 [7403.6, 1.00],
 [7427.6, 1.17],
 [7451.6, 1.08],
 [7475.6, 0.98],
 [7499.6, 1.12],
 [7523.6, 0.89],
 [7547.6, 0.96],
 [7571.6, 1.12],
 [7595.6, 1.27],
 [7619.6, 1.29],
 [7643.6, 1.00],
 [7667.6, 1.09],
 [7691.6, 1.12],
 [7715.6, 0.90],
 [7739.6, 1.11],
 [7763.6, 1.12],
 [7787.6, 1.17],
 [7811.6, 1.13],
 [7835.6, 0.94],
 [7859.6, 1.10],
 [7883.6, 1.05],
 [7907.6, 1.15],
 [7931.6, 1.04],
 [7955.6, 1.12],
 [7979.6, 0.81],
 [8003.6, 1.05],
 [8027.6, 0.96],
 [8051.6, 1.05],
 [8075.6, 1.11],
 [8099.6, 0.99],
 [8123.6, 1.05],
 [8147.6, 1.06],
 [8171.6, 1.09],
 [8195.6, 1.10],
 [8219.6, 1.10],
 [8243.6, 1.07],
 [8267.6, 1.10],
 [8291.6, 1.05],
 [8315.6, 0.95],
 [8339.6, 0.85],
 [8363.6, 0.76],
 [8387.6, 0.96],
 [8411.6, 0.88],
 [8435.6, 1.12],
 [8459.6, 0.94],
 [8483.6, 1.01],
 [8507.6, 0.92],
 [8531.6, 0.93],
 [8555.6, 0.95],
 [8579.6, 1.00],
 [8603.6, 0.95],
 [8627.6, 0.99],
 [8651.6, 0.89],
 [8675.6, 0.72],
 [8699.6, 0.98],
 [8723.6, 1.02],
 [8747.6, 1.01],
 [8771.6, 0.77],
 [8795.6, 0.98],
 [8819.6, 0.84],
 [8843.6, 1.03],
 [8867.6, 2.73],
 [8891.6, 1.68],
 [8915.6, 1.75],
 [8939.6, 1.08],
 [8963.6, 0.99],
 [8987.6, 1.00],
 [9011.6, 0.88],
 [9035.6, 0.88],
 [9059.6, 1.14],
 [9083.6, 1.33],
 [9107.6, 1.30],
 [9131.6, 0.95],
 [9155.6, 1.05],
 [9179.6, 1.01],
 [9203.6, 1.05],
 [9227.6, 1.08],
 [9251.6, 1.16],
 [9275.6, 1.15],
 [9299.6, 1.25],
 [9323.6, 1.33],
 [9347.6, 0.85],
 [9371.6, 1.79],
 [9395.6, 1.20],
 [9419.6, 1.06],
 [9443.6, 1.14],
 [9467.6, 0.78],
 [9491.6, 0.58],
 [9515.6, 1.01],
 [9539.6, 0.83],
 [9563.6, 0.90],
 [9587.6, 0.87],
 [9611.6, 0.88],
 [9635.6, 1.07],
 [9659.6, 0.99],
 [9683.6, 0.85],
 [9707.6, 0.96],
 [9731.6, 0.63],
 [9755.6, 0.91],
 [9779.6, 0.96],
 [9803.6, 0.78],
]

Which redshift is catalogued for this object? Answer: 0.35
